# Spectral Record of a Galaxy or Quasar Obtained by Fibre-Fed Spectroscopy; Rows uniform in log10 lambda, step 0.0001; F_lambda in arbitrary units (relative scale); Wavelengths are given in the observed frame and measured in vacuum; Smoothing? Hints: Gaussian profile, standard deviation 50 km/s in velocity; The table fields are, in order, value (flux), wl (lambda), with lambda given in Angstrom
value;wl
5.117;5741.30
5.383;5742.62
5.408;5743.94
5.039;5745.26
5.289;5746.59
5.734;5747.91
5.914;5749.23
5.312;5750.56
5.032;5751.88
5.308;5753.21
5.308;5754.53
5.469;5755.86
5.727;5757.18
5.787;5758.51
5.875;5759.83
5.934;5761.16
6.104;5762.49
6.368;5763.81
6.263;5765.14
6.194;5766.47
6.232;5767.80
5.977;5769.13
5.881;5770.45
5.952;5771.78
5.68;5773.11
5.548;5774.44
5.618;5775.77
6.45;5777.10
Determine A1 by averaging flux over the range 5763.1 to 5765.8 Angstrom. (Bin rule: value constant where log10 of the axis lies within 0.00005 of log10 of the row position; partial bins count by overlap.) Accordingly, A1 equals 6.32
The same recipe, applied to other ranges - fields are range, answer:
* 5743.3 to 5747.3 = 5.25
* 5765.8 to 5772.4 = 6.05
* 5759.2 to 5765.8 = 6.11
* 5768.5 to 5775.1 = 5.81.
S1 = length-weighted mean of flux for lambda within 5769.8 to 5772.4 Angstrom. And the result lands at 5.91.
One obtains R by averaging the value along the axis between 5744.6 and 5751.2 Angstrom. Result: 5.45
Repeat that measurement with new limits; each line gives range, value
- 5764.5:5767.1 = 6.22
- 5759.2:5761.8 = 5.9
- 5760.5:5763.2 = 6.03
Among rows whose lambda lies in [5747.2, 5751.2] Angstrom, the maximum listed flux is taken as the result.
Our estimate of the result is 5.914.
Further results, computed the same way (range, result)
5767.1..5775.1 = 6.232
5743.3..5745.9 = 5.408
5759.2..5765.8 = 6.368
